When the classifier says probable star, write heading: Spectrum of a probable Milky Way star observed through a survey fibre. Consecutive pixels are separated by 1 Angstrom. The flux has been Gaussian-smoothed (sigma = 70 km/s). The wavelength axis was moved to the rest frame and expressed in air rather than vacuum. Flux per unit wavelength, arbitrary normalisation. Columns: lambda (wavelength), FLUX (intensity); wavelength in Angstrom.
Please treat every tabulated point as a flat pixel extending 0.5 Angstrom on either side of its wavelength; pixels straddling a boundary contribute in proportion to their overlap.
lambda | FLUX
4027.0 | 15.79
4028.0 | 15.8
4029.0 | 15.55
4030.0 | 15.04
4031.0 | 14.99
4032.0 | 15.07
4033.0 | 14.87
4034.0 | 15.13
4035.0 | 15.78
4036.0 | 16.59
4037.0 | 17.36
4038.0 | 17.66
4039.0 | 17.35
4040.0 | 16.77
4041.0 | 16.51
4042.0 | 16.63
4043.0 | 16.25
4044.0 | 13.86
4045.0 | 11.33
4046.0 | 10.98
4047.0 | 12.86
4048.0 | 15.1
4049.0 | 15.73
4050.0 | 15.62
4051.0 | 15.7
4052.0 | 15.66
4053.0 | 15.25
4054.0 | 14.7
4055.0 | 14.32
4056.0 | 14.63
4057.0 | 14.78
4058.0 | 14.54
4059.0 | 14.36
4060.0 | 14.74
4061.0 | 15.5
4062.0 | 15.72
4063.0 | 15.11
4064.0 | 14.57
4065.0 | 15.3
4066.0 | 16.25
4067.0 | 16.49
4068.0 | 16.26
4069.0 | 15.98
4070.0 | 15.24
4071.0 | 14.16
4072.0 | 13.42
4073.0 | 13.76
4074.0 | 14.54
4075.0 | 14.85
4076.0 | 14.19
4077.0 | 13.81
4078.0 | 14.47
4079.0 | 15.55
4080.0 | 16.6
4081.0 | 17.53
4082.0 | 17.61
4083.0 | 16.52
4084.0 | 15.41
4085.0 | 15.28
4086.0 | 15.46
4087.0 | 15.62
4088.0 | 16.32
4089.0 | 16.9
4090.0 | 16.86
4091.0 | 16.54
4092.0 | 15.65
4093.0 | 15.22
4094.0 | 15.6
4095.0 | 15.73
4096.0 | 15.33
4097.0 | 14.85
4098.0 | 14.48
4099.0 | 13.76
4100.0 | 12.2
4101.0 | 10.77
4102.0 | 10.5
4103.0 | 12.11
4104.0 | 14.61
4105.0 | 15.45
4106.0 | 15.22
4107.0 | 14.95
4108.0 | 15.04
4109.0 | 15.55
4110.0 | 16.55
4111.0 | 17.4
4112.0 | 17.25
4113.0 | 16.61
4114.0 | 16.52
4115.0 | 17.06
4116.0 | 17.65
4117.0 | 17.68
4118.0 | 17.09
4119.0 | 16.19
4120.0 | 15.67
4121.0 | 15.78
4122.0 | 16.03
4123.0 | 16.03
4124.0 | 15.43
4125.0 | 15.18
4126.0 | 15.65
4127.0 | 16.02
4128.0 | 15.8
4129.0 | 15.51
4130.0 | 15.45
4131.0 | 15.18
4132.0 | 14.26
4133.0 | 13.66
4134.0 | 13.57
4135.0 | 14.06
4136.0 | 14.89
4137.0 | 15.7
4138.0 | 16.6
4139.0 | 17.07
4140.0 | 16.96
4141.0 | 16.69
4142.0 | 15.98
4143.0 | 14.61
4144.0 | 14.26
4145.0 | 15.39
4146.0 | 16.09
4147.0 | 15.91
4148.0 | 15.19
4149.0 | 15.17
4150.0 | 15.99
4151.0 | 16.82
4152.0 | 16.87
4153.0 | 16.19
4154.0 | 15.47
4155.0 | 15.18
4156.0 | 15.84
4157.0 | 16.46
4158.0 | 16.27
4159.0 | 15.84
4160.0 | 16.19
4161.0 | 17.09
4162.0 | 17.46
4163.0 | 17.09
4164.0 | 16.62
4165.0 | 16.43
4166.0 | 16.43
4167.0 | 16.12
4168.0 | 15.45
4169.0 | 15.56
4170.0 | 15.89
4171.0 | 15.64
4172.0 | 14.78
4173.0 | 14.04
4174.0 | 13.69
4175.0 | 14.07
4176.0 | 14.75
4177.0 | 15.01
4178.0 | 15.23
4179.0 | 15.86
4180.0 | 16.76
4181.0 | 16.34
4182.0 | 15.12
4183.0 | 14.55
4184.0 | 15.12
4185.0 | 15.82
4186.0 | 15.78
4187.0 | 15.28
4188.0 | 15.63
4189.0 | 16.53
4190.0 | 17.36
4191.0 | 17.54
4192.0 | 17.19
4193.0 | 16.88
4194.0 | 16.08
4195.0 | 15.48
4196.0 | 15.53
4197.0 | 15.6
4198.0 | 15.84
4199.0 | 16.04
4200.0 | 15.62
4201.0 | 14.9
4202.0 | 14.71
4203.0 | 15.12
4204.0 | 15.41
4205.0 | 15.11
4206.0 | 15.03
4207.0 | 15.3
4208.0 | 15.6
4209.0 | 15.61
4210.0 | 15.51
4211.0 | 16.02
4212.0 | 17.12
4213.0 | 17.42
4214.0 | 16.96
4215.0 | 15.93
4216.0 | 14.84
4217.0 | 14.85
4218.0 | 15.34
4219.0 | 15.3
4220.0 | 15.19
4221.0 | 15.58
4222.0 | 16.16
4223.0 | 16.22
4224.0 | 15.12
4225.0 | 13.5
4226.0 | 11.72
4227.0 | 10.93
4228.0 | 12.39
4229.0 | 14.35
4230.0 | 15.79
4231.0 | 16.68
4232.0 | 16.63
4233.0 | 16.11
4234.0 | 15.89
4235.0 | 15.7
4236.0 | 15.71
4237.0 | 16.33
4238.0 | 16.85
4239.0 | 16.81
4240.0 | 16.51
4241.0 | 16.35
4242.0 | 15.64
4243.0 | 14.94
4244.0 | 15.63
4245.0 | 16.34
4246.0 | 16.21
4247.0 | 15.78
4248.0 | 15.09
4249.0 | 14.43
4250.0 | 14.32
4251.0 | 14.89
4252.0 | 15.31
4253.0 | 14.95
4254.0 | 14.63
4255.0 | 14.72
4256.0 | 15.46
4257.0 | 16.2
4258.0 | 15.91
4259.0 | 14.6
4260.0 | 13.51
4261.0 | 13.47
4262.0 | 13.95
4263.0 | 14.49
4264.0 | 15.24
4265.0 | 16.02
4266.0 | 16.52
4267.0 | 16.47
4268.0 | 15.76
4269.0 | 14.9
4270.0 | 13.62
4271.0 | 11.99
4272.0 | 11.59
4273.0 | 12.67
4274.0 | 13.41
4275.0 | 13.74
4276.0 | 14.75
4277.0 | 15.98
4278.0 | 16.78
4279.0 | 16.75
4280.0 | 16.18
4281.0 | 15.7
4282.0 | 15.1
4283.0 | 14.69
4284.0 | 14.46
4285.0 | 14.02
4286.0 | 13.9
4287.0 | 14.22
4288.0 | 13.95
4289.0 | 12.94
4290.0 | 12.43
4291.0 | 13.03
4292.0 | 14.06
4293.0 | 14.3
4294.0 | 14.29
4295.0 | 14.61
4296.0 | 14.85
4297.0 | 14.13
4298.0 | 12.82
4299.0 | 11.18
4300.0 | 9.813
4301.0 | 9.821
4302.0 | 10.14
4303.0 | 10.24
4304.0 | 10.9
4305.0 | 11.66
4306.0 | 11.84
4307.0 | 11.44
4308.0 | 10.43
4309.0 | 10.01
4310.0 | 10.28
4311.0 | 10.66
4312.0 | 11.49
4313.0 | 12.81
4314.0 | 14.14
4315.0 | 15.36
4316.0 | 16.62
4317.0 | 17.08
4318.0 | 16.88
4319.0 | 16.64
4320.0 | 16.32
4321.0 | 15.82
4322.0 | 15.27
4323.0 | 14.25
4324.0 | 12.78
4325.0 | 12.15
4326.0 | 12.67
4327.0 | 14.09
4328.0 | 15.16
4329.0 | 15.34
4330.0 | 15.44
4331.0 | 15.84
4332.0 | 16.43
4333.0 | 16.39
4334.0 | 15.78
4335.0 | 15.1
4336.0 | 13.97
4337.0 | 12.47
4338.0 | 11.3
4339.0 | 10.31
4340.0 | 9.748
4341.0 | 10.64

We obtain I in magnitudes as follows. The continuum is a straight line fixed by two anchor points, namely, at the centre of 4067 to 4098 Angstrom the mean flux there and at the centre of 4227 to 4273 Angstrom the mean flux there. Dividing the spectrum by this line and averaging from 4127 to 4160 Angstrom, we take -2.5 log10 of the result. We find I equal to -0.02 mag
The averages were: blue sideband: 15.5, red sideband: 15.1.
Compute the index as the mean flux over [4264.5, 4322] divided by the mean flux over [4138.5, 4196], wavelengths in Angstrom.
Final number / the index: 0.9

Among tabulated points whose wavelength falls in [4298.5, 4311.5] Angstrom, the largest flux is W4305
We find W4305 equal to 11.84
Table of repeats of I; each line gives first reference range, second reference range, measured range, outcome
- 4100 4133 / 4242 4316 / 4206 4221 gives -0.09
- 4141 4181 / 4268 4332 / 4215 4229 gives 0.03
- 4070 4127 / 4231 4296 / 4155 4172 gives -0.07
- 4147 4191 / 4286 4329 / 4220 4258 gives -0.06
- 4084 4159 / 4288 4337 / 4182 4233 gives -0.06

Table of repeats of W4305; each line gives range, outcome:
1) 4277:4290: 16.78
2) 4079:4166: 17.68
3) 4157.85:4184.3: 17.46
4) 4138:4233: 17.54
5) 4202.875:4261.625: 17.42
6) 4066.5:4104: 17.61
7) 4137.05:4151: 17.07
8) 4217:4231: 16.68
